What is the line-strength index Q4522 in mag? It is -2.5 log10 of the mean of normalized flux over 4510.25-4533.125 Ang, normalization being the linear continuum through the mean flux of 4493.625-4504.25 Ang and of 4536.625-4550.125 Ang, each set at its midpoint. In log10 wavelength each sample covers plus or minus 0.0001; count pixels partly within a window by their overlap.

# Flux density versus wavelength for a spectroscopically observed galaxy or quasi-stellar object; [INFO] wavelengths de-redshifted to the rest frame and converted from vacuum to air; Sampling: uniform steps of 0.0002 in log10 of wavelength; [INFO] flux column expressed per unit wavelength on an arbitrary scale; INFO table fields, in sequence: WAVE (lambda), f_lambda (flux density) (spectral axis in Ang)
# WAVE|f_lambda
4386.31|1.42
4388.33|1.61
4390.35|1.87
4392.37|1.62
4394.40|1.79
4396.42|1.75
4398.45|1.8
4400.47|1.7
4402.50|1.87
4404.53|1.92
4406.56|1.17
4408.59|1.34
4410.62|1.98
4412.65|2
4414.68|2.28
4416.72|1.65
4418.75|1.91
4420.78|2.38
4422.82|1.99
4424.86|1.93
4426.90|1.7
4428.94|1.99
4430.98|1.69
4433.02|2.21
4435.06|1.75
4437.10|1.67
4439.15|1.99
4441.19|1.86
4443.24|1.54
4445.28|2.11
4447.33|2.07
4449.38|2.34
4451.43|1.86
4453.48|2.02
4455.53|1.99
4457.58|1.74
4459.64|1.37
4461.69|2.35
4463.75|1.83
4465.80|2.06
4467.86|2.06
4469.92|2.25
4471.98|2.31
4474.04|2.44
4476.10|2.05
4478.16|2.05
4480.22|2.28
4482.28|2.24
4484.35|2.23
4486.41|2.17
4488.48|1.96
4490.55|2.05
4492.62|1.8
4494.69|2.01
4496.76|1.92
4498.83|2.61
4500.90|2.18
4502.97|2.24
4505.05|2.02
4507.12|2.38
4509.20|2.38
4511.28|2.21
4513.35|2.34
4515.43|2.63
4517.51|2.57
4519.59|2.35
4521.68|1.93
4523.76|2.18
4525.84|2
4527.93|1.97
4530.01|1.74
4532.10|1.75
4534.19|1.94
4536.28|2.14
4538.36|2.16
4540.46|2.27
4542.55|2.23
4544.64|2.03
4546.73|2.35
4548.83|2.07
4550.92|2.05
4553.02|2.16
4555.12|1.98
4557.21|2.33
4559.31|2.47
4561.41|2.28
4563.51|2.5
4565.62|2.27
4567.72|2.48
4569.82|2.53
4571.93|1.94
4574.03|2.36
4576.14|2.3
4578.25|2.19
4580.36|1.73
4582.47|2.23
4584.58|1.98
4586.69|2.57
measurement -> 0.016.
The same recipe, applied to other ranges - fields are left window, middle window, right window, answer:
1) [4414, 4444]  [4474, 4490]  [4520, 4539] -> -0.11 mag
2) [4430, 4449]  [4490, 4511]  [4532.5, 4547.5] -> -0.06 mag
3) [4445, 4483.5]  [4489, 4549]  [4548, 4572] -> 0.02 mag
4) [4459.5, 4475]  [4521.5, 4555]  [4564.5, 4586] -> 0.06 mag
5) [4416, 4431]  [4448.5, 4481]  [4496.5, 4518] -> 0.03 mag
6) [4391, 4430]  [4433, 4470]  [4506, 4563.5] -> 0.01 mag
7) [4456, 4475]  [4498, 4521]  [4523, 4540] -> -0.17 mag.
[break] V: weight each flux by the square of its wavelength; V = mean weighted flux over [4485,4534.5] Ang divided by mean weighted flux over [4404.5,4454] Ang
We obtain 1.17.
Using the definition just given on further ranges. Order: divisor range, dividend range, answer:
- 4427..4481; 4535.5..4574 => 1.18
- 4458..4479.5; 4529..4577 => 1.10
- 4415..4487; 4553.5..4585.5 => 1.18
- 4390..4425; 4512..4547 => 1.24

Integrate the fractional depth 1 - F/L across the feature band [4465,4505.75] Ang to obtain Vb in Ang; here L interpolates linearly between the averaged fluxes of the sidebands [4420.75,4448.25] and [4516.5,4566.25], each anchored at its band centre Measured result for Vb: -2.6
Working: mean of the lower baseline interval 1.9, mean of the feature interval 2.15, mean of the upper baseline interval 2.15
